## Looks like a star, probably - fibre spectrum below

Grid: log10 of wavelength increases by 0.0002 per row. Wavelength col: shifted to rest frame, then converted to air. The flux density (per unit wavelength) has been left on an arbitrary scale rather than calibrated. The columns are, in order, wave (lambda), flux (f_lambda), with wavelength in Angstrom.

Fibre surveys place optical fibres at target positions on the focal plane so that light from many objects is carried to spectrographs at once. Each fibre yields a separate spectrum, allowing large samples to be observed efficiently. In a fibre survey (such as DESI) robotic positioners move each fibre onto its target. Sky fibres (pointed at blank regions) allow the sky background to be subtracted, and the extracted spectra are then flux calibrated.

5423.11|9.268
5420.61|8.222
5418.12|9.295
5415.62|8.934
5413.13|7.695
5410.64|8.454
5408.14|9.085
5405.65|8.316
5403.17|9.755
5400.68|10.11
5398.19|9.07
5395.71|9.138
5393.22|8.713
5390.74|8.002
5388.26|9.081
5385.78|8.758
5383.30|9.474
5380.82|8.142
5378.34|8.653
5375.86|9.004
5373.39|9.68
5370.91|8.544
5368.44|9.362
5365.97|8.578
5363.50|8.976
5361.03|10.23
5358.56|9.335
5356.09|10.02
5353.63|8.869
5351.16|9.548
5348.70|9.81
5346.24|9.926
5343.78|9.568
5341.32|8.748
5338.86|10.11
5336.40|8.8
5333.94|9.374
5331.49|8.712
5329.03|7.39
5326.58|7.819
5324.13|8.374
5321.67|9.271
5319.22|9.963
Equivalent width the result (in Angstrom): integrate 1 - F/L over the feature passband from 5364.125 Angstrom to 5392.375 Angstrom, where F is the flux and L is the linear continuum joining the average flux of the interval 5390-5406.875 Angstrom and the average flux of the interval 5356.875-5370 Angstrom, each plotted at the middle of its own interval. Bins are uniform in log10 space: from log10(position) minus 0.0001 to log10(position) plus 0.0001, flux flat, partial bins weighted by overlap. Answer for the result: 1.1 Angstrom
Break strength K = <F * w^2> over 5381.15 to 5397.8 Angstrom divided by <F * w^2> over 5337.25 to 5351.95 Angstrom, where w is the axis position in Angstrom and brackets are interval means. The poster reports 0.9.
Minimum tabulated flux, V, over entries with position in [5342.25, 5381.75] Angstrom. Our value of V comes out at 8.142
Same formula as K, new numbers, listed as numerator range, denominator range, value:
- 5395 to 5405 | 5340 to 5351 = 1.01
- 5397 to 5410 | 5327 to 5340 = 1.08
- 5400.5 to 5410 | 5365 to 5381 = 1.04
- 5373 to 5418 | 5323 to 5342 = 1.05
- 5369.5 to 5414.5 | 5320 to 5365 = 0.99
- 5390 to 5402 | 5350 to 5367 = 0.98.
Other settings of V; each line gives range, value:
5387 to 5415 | 7.695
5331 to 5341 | 8.712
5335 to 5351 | 8.748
